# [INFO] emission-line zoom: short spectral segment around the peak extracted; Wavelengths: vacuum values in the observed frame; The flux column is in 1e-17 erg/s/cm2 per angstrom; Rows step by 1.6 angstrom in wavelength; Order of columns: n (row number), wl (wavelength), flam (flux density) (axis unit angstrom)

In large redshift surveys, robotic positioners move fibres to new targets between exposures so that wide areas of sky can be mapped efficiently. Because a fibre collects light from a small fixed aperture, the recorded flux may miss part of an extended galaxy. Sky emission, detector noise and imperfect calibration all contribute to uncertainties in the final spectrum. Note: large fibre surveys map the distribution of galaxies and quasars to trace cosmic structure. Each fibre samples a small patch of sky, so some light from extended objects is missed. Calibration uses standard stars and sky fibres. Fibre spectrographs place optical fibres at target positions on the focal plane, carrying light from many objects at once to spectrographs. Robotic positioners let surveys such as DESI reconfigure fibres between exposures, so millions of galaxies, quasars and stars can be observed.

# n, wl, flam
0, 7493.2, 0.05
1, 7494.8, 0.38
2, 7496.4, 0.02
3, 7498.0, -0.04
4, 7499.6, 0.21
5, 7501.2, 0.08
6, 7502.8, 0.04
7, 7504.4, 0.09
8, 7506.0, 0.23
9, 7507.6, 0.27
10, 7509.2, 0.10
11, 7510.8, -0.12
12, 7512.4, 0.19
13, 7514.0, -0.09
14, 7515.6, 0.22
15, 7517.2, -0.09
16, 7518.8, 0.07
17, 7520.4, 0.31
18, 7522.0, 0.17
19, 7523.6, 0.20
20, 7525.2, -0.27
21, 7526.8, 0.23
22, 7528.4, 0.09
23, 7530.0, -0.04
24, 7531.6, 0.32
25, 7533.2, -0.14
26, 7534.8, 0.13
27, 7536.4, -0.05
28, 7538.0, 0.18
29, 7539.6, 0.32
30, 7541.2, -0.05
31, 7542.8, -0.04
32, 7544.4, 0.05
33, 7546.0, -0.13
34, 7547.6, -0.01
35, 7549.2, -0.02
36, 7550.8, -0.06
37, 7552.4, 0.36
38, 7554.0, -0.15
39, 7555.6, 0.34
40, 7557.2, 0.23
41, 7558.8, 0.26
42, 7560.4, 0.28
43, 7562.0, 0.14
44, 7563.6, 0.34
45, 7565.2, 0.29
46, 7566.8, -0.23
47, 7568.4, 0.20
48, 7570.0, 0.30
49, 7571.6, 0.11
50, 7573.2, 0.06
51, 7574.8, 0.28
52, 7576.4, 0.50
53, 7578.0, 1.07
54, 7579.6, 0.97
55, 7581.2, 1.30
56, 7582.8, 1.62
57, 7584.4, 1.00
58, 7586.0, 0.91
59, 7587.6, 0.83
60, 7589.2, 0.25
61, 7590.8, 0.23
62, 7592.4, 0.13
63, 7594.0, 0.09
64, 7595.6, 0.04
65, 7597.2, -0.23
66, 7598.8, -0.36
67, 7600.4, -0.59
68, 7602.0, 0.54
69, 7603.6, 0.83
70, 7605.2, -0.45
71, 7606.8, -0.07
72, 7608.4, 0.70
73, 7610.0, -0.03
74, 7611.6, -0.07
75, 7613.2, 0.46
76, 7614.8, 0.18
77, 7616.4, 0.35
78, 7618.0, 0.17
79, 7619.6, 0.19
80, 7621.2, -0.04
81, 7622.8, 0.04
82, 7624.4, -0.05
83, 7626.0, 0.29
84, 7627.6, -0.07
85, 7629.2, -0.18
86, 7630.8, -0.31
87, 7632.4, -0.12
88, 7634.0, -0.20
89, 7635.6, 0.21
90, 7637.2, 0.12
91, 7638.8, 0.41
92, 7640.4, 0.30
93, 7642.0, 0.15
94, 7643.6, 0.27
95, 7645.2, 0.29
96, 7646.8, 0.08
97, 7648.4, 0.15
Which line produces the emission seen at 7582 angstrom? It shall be [O II]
